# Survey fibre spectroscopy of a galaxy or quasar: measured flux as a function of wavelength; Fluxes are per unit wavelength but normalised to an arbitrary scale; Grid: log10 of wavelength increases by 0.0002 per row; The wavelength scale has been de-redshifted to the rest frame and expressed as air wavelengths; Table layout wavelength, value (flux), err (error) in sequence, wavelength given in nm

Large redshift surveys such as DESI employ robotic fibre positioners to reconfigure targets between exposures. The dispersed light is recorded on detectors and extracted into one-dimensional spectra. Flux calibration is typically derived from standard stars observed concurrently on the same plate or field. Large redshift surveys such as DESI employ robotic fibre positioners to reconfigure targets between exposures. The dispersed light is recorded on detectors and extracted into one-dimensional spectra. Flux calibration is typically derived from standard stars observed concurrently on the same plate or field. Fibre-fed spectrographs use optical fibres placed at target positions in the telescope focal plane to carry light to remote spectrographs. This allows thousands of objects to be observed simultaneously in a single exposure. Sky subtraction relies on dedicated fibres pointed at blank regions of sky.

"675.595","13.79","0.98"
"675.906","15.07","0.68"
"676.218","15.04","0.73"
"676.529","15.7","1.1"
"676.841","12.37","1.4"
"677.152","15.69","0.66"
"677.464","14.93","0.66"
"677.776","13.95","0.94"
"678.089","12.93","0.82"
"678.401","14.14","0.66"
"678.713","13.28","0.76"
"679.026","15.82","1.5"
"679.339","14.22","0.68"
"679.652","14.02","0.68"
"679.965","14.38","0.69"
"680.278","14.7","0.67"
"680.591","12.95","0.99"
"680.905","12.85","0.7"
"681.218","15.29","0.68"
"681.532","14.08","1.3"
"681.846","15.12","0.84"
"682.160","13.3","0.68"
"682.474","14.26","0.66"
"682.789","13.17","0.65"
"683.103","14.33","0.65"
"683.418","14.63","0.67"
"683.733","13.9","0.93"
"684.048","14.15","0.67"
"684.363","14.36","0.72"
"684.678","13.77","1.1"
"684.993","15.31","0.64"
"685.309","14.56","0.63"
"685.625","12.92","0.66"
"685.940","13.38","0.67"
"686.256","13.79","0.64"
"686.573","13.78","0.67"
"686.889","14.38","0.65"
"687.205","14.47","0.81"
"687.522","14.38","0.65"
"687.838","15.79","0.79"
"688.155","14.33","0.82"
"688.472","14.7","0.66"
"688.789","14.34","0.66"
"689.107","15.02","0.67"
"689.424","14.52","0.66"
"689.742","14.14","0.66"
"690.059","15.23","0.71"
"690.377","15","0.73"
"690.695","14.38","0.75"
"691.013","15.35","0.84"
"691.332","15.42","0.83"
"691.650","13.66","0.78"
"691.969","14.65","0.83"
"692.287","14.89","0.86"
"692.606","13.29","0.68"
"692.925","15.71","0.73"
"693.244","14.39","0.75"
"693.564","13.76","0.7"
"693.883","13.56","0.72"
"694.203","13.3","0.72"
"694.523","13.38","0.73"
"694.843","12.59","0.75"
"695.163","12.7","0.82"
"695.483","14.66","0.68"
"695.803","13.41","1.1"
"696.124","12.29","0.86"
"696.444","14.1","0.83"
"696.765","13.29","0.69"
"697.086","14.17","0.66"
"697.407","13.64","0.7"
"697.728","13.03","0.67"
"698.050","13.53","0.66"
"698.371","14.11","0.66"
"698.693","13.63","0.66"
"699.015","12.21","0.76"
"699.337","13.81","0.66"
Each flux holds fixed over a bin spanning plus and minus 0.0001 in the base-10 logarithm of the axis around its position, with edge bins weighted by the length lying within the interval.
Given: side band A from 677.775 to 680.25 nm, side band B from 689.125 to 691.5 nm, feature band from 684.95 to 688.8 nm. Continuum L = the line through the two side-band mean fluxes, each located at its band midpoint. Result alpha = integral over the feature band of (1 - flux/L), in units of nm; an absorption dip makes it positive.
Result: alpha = 0.094 nm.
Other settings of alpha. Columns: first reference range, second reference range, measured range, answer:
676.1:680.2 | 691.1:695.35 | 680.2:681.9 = 0.023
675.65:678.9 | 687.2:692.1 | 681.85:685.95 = 0.130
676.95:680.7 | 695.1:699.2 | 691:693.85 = -0.170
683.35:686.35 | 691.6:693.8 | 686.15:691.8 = -0.155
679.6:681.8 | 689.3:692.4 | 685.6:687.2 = 0.073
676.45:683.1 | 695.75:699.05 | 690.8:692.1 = -0.102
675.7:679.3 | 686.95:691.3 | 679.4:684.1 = 0.152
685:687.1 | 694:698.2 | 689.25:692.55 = -0.245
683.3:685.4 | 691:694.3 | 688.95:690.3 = -0.037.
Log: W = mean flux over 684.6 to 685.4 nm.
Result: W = 14.6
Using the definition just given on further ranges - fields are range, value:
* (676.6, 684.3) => 14.1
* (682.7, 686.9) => 14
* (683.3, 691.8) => 14.4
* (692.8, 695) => 13.8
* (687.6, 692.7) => 14.7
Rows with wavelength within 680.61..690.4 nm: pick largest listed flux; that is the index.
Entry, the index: 15.79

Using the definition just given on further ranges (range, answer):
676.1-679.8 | 15.82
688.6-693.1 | 15.71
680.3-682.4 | 15.29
